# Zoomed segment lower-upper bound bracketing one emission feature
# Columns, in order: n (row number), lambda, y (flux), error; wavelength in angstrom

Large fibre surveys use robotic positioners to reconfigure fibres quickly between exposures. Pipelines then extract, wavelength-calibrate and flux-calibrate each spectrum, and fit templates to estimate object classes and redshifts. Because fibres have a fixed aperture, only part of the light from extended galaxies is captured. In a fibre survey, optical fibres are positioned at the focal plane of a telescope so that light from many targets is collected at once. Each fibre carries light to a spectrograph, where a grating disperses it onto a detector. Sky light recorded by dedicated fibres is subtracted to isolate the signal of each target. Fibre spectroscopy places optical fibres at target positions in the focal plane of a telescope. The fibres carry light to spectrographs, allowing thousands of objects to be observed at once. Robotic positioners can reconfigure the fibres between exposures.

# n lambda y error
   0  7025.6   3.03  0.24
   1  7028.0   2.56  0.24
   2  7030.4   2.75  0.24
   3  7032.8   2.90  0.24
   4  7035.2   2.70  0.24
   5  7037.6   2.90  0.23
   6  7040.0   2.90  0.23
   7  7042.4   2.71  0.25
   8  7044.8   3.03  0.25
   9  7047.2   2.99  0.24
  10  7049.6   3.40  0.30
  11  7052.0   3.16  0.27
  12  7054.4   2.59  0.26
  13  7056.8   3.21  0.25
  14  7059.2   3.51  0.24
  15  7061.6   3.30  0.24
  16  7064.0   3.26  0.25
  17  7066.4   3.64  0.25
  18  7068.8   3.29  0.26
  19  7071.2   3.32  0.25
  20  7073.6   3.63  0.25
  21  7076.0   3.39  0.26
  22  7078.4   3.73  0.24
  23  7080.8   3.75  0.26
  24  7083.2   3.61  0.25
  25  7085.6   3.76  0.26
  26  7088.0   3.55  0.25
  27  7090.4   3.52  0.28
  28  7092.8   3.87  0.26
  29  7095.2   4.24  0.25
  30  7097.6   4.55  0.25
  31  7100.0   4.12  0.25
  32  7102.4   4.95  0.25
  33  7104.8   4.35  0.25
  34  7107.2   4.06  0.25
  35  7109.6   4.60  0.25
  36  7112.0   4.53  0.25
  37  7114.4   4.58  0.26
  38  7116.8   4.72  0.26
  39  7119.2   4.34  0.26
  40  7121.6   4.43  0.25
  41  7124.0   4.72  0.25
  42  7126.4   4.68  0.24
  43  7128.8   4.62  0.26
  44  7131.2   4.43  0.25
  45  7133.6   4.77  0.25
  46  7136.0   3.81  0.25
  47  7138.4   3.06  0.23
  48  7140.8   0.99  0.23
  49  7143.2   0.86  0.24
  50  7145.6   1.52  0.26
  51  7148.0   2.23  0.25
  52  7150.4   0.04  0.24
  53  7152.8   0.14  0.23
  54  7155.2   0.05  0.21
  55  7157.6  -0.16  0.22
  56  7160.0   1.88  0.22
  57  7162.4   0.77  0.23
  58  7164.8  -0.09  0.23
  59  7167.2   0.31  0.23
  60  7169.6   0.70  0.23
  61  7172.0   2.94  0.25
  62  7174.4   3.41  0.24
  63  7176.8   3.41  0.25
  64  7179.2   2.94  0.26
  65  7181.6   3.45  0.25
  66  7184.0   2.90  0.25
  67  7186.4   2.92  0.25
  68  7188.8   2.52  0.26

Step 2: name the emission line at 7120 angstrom C IV 1549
